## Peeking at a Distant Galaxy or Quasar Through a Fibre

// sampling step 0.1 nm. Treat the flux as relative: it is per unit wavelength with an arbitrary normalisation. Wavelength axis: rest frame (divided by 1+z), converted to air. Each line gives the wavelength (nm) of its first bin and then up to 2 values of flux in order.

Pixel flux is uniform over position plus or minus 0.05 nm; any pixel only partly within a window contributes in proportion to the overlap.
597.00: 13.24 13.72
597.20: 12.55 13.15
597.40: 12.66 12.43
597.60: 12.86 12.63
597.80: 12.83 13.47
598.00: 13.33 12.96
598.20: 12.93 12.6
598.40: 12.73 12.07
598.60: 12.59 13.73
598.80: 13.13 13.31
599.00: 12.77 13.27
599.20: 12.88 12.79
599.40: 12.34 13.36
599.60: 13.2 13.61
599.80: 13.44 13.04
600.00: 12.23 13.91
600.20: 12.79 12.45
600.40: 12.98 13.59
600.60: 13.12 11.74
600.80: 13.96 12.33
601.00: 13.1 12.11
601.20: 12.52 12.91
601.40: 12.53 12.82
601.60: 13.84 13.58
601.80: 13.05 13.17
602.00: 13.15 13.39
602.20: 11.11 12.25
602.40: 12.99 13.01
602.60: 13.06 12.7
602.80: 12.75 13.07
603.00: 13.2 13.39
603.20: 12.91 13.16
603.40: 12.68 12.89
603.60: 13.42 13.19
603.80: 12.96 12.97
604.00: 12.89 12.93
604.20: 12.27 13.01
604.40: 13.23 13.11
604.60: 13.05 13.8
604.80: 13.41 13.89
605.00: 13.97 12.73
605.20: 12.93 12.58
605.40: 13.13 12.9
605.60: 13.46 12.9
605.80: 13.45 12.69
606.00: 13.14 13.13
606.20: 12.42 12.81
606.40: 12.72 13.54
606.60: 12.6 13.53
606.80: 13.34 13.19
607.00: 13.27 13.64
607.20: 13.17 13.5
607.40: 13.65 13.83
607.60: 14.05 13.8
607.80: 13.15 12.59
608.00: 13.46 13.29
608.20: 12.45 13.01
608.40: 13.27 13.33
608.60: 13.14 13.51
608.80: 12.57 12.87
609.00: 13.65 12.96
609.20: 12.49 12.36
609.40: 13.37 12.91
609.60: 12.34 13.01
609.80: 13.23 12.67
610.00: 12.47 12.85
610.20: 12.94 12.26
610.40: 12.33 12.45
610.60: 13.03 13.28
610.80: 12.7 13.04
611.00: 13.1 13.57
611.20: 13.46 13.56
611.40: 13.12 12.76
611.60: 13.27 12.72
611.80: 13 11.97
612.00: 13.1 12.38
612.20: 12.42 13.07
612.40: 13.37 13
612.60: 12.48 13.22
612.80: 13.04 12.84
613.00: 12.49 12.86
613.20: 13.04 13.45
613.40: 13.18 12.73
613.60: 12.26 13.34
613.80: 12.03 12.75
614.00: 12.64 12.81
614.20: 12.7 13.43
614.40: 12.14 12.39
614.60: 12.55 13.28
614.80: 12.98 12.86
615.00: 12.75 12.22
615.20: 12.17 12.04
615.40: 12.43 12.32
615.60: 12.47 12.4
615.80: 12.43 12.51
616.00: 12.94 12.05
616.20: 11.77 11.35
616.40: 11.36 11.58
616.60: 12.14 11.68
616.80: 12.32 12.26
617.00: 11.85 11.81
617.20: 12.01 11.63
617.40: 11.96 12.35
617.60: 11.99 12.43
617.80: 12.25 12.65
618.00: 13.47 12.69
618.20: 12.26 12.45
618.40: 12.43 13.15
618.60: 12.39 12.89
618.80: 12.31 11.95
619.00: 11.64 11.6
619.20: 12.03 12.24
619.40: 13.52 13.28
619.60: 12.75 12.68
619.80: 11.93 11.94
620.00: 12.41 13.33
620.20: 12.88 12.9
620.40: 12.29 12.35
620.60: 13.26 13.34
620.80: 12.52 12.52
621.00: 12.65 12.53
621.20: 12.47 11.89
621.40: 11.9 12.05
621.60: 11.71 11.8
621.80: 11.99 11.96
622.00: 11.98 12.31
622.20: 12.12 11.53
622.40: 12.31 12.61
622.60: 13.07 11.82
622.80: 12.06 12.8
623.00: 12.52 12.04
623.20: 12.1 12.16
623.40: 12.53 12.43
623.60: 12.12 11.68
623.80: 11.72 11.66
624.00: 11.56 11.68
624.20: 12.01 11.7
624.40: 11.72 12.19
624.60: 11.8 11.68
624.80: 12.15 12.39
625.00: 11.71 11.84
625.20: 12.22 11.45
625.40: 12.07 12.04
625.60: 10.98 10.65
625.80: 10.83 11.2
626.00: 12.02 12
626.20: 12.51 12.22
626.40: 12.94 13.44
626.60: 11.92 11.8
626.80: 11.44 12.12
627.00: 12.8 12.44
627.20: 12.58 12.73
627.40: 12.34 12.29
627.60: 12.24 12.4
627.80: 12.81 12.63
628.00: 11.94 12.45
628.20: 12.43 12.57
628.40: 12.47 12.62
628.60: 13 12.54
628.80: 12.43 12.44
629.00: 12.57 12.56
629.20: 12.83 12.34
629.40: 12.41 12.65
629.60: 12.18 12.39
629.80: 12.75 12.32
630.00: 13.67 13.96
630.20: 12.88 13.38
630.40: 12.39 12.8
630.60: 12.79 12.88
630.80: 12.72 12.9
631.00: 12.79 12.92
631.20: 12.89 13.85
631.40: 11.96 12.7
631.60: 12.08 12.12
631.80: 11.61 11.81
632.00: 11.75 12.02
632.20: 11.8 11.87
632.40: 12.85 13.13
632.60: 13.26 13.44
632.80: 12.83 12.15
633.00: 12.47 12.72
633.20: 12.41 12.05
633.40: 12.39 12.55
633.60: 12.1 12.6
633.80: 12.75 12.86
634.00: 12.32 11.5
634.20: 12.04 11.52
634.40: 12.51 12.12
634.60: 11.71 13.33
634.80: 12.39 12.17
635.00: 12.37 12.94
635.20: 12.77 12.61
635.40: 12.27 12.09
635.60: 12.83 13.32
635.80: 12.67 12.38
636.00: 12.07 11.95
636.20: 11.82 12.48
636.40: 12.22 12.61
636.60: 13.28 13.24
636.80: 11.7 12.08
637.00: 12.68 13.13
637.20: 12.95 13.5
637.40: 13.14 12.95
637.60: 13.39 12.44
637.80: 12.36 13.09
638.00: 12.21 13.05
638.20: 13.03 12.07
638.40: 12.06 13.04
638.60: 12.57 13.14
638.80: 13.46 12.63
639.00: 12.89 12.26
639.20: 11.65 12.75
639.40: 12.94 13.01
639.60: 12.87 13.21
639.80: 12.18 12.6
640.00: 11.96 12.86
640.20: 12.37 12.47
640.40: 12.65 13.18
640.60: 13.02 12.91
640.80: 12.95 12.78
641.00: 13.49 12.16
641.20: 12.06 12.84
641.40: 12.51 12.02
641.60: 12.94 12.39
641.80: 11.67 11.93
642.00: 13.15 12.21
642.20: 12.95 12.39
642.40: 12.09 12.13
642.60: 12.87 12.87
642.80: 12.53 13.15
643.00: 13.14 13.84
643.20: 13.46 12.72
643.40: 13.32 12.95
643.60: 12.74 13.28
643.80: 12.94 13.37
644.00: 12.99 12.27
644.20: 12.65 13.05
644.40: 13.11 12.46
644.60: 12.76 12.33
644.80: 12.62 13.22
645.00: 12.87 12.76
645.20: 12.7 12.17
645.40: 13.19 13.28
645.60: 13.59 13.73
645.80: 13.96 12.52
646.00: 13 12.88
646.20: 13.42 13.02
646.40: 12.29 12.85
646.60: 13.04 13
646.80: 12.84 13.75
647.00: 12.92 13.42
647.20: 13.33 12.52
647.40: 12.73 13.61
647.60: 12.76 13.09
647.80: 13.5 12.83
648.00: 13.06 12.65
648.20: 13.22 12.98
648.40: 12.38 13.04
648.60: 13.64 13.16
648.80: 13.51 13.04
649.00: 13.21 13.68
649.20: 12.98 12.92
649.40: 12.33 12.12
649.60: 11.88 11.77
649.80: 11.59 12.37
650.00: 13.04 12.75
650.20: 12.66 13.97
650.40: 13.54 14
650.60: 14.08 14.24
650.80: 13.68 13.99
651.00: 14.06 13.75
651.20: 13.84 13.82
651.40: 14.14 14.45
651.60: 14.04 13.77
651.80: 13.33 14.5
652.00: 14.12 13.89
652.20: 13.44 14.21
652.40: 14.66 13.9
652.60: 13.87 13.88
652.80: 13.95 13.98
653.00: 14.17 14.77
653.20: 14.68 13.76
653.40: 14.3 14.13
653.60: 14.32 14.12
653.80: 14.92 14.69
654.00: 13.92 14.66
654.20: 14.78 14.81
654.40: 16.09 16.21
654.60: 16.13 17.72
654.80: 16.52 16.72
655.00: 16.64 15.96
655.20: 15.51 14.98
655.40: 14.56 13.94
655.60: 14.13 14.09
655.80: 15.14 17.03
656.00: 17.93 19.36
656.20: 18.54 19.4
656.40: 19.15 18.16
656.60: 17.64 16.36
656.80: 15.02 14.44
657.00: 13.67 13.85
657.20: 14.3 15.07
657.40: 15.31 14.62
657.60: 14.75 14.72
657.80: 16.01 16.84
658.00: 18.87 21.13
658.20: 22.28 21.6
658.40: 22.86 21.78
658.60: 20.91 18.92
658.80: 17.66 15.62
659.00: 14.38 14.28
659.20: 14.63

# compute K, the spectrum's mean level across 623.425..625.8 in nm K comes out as 11.8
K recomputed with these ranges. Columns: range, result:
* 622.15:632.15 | 12.3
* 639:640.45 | 12.6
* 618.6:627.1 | 12.2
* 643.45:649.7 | 13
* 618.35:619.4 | 12.3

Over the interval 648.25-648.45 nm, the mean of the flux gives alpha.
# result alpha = 12.7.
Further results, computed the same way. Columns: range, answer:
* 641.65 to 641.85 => 12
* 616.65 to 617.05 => 12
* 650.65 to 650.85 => 14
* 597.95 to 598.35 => 13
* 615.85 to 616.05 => 12.7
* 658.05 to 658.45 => 22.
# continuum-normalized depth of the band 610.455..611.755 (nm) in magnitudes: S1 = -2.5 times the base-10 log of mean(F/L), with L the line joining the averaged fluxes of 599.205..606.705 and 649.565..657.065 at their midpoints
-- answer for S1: 0.02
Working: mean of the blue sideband 13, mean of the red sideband 14.8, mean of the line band 13.1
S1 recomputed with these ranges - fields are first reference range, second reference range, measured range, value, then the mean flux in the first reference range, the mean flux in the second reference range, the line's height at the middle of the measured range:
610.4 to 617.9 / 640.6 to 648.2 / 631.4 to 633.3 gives 0.034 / 12.6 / 12.9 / 12.8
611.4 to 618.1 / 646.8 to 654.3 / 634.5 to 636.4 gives 0.058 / 12.5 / 13.6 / 13.1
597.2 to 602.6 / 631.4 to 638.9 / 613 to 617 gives 0.024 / 12.9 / 12.5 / 12.7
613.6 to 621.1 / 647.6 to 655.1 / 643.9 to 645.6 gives 0.066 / 12.4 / 13.9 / 13.6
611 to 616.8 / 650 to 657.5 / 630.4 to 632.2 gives 0.096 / 12.6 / 14.9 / 13.6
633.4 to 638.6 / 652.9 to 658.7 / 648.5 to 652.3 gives 0.142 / 12.5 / 16.3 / 15.3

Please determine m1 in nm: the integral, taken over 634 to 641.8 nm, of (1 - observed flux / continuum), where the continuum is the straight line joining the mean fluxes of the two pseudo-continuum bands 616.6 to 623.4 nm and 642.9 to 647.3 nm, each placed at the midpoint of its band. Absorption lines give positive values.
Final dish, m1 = 0.142 nm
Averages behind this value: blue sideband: 12.3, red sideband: 13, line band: 12.6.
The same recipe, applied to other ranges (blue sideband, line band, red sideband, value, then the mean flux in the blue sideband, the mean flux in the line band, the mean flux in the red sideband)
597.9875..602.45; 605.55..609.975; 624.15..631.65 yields -0.12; 12.9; 13.1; 12.4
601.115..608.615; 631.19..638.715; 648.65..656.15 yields 0.72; 13.1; 12.5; 14.3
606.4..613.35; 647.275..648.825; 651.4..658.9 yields 0.24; 13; 13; 15.9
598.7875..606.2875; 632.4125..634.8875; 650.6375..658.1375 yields 0.32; 13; 12.5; 15.2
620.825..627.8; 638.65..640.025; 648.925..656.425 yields 0.07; 12.1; 12.7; 14.5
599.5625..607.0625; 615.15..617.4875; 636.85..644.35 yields 0.15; 13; 12.1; 12.7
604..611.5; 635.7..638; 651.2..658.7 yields 0.33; 13.1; 12.6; 15.8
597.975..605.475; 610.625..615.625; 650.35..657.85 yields 0.22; 13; 12.8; 15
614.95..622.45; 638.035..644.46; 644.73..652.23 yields 0.12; 12.3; 12.7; 13.2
